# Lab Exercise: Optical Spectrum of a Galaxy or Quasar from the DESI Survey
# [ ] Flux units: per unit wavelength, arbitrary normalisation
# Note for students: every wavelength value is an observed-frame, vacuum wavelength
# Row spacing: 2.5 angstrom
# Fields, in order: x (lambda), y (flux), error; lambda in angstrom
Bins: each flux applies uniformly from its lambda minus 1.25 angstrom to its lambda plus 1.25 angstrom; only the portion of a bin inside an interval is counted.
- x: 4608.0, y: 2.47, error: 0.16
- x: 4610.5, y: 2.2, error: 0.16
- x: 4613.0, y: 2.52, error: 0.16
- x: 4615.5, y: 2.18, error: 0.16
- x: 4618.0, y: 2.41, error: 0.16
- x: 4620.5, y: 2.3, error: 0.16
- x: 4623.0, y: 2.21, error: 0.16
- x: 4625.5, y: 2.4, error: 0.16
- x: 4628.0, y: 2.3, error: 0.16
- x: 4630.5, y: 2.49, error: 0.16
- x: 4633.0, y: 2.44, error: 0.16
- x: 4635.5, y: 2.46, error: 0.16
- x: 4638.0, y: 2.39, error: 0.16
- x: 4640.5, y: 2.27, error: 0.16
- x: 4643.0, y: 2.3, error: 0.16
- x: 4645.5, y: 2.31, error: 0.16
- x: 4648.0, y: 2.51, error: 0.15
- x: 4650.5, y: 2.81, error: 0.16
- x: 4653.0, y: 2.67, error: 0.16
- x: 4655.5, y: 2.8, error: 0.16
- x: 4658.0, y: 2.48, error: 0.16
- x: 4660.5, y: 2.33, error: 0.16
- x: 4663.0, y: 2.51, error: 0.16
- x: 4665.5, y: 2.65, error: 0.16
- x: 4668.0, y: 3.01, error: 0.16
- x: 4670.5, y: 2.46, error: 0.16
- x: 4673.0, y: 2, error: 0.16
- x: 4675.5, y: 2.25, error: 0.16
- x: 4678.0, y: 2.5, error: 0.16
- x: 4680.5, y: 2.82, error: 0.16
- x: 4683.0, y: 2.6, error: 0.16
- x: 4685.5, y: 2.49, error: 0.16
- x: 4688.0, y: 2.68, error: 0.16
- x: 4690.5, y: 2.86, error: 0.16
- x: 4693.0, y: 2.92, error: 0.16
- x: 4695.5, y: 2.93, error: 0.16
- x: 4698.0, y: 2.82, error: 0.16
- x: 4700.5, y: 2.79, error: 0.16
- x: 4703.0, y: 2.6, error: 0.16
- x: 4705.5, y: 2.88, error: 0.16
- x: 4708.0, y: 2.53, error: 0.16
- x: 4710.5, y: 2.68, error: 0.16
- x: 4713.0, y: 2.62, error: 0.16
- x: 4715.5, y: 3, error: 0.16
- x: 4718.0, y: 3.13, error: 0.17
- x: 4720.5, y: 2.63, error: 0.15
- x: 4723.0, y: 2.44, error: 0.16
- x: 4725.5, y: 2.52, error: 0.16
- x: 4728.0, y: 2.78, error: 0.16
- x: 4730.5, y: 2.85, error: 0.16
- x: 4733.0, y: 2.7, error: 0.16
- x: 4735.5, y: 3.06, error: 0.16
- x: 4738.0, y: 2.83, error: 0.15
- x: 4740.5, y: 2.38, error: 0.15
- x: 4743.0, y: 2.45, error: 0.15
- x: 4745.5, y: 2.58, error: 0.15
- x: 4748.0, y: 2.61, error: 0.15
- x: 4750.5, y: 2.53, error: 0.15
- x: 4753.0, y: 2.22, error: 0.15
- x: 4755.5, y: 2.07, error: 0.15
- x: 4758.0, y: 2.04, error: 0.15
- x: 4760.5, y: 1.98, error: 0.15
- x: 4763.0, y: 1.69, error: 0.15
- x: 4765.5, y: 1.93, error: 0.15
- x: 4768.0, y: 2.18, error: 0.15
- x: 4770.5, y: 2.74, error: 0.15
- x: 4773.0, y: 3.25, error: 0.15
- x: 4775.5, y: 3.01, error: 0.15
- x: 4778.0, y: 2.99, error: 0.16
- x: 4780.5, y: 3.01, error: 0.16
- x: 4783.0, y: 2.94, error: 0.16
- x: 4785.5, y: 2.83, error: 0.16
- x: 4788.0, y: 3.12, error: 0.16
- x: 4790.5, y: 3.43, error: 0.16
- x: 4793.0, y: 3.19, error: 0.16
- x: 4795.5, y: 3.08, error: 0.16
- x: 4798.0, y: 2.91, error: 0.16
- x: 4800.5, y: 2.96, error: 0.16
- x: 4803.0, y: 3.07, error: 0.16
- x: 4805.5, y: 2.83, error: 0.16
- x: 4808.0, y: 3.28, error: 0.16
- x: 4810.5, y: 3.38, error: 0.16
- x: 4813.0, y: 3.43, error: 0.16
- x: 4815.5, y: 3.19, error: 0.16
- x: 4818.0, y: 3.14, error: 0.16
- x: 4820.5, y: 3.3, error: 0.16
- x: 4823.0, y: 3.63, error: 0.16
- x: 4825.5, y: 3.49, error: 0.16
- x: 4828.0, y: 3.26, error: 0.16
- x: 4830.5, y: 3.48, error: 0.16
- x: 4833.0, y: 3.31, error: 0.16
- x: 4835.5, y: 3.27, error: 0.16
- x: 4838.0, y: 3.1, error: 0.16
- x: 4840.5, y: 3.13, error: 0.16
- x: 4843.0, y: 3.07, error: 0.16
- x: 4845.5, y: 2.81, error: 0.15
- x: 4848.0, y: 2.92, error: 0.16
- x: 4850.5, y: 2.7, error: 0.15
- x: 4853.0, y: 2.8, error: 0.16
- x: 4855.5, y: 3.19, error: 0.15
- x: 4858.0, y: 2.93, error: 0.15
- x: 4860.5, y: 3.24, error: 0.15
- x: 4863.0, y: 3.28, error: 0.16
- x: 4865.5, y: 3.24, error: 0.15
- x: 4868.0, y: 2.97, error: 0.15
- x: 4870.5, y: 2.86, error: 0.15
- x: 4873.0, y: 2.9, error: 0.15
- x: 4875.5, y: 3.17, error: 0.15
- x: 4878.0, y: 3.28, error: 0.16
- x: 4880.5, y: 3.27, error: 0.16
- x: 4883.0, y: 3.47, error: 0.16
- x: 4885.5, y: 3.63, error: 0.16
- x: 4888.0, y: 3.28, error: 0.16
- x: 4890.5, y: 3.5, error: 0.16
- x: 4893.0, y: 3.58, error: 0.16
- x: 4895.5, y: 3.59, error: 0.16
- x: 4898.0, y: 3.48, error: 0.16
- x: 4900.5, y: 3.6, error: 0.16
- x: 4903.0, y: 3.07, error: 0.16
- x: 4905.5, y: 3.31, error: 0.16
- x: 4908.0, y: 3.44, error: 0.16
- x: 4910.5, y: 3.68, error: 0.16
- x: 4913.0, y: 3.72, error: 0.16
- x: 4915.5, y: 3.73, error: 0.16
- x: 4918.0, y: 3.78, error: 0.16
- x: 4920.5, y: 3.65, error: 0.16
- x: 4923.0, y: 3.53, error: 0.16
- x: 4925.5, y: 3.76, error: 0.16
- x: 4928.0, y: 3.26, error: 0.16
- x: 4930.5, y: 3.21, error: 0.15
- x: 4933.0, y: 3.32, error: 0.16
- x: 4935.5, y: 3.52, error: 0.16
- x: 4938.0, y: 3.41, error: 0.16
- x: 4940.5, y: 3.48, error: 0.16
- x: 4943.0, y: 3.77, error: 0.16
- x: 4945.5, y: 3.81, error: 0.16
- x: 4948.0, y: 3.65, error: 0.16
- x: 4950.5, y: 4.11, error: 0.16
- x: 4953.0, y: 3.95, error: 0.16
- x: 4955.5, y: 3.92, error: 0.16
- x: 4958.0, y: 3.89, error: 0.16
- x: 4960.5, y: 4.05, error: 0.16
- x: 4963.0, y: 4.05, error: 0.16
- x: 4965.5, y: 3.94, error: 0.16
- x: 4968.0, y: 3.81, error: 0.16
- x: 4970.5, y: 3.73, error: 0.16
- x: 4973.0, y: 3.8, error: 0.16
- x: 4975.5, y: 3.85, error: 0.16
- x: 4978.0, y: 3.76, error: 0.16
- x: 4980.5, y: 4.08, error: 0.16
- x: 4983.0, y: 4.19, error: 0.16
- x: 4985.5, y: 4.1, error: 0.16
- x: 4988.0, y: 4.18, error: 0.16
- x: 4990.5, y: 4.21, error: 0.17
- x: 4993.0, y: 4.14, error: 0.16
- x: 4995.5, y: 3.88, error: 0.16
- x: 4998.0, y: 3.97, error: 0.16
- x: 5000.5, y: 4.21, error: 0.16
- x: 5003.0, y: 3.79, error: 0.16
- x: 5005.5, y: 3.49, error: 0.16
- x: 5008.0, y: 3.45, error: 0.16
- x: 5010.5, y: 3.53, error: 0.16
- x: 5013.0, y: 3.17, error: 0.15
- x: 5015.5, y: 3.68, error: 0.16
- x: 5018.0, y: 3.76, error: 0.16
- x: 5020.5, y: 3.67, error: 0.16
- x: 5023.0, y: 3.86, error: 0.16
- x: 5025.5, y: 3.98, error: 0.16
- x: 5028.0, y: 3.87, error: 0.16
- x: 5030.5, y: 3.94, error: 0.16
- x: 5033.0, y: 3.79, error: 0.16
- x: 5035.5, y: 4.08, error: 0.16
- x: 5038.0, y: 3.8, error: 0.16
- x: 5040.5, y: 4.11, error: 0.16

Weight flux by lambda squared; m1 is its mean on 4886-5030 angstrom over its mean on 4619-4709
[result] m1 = 1.65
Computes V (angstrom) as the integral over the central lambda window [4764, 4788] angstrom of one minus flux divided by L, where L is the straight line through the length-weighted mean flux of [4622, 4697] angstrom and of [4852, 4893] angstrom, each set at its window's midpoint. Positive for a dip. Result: 1.1 angstrom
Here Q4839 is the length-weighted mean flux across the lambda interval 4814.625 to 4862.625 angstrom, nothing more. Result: 3.16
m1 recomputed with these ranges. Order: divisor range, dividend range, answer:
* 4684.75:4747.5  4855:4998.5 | 1.45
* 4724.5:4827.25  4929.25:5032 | 1.47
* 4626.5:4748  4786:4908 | 1.31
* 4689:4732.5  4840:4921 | 1.28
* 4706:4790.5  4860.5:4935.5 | 1.38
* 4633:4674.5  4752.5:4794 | 1.11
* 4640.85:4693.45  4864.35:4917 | 1.45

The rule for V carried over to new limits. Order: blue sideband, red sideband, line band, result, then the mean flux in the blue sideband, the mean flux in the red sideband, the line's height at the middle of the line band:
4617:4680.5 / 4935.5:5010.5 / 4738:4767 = 6.5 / 2.46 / 3.87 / 2.91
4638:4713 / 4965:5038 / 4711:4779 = 7.1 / 2.6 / 3.86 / 2.87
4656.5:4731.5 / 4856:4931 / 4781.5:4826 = -1.7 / 2.66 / 3.38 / 3.06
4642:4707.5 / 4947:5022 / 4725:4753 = 2.2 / 2.61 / 3.87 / 2.87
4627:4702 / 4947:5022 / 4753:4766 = 4.3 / 2.56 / 3.87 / 2.95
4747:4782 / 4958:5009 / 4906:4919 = -0.7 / 2.45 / 3.94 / 3.45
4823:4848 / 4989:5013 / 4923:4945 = 0.6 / 3.22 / 3.82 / 3.58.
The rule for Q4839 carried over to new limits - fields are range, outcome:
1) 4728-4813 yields 2.74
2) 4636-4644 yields 2.33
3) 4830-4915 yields 3.25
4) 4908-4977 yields 3.71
